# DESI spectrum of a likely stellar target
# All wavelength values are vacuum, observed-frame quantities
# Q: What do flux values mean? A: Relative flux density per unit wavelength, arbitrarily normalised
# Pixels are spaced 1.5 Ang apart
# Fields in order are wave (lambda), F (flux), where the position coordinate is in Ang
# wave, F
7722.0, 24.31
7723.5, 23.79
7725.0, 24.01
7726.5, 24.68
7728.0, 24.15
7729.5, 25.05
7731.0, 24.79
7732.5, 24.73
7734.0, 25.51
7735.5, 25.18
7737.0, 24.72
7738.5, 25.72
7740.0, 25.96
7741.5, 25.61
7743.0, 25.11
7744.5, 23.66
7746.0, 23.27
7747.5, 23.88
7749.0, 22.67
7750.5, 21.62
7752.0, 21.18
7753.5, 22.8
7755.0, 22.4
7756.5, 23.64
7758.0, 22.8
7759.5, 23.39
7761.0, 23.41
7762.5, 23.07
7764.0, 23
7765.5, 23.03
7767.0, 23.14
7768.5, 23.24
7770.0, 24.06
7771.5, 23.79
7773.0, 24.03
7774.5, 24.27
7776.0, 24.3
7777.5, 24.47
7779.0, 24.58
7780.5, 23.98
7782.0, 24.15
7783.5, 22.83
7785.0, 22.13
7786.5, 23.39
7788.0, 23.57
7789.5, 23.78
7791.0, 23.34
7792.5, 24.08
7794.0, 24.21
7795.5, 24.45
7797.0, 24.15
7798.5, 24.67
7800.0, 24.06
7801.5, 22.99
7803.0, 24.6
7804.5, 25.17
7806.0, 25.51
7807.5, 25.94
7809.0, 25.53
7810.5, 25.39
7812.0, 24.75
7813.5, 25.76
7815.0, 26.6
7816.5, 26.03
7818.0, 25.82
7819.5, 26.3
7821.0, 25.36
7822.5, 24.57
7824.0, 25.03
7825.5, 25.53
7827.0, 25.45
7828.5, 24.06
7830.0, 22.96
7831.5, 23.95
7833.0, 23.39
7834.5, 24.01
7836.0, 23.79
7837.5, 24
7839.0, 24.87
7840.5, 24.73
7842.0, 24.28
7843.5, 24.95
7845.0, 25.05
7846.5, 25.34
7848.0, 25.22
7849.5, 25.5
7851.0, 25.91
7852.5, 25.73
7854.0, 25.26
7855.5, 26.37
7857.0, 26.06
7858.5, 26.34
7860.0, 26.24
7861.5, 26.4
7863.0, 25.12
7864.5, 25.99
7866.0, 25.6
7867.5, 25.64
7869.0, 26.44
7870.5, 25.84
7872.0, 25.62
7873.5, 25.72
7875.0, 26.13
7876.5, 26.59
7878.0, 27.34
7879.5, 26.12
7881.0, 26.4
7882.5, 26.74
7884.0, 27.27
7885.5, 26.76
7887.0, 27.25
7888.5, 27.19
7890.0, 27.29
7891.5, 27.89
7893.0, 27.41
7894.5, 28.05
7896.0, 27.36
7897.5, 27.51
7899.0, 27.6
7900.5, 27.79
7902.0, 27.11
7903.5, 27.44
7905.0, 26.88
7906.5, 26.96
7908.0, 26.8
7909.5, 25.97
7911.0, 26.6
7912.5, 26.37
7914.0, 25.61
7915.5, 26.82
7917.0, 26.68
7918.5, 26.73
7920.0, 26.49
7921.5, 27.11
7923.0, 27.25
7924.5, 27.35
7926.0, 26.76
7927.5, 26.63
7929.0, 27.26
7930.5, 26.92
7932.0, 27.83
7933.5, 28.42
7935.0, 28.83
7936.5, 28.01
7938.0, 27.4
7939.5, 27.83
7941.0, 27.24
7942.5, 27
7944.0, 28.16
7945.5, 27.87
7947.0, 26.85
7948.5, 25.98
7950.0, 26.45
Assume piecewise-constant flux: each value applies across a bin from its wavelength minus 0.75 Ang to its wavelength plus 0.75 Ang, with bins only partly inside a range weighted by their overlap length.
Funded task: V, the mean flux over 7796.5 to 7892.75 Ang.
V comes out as 25.5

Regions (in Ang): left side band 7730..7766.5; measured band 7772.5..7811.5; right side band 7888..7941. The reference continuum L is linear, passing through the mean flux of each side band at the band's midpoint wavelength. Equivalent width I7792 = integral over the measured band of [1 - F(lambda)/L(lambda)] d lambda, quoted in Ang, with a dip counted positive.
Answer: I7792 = 0.8 Ang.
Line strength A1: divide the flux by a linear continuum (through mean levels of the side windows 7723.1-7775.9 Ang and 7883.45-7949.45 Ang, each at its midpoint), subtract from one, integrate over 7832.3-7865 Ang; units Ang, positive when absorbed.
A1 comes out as 0.8 Ang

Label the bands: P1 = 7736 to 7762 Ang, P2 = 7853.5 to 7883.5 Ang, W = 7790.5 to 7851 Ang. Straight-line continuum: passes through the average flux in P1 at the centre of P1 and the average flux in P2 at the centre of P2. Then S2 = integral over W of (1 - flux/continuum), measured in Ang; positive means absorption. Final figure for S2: 0.77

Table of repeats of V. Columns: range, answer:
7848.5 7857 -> 25.8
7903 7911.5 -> 26.8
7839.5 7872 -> 25.6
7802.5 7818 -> 25.6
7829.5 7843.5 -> 24.1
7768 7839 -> 24.4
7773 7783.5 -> 24.2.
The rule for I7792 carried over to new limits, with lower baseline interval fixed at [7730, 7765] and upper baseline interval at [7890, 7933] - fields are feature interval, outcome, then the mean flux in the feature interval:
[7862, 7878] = 0.2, 25.9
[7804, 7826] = -0.3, 25.6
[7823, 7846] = 1.0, 24.4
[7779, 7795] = 0.7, 23.6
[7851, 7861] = 0.0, 26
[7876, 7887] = -0.1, 26.8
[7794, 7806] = 0.2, 24.4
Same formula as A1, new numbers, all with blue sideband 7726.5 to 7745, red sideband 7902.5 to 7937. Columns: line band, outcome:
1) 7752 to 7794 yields 3.2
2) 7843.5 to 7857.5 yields 0.4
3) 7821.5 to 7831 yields 0.5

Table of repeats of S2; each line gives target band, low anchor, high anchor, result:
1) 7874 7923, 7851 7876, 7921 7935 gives -0.5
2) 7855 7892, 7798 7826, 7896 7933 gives -0.2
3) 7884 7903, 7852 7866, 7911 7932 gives -0.7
